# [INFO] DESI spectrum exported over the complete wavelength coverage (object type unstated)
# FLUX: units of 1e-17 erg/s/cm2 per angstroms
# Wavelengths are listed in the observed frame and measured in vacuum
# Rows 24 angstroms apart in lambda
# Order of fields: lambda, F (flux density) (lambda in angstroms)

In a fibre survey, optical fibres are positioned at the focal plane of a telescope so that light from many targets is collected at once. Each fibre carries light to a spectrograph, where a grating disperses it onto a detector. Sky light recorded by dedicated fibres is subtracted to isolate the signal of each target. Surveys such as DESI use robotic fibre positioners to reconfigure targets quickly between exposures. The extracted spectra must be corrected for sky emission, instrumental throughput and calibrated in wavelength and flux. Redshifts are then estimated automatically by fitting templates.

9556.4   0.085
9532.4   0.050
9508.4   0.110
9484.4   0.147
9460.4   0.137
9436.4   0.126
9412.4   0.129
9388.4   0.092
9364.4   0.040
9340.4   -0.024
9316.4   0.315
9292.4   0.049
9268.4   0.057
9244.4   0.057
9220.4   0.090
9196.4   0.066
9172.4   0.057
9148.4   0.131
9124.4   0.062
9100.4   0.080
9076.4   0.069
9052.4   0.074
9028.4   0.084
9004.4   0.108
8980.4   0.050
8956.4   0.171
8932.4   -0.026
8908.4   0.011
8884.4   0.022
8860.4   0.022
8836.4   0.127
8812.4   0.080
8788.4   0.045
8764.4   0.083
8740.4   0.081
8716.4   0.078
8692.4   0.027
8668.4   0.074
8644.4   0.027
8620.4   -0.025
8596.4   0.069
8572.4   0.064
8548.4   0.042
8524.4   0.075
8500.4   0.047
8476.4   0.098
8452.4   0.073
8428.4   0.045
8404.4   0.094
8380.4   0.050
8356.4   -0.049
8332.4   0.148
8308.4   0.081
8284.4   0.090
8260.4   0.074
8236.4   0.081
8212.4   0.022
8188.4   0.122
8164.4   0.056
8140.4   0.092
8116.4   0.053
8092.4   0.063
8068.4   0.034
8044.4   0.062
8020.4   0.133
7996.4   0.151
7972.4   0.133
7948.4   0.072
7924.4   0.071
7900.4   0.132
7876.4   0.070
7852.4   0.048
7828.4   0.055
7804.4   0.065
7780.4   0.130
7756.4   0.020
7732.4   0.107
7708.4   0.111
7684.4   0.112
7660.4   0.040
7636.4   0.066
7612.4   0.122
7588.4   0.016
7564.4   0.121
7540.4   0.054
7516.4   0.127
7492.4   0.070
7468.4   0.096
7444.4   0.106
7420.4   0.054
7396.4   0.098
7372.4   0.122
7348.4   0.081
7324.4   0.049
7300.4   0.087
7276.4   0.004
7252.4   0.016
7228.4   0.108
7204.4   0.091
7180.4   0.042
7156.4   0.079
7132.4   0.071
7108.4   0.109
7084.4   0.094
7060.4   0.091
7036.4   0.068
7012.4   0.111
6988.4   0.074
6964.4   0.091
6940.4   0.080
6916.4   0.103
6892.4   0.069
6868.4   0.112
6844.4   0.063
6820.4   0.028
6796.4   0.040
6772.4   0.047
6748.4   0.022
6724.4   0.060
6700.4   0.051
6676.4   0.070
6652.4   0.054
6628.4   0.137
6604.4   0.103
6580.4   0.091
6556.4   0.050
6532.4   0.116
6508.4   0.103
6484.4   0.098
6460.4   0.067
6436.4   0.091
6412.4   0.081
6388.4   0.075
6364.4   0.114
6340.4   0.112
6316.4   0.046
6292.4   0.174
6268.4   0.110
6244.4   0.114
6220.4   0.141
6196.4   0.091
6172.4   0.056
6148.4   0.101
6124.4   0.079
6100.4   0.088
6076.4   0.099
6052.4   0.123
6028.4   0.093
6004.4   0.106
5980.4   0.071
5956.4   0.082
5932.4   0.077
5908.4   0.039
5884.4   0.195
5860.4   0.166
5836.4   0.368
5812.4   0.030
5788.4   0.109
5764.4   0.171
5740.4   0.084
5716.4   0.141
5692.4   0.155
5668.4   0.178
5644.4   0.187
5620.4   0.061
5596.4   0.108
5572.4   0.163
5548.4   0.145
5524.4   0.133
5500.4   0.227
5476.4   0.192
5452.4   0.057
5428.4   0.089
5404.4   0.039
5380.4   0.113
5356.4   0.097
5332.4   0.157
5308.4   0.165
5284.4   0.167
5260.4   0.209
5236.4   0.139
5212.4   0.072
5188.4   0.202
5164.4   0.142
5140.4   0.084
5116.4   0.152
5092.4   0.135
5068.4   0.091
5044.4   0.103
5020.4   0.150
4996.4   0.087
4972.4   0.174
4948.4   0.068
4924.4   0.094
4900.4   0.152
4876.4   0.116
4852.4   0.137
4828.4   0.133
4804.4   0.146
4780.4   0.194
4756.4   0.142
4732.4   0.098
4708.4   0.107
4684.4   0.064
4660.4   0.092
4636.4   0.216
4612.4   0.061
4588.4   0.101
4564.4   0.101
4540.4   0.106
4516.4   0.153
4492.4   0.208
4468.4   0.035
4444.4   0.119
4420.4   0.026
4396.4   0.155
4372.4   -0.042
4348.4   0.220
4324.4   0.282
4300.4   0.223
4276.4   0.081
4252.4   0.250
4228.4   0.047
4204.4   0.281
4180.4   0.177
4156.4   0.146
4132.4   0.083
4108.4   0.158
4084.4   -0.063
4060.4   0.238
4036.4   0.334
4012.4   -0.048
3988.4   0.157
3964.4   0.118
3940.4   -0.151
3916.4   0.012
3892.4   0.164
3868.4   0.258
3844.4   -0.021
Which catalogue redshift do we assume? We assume 1.60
